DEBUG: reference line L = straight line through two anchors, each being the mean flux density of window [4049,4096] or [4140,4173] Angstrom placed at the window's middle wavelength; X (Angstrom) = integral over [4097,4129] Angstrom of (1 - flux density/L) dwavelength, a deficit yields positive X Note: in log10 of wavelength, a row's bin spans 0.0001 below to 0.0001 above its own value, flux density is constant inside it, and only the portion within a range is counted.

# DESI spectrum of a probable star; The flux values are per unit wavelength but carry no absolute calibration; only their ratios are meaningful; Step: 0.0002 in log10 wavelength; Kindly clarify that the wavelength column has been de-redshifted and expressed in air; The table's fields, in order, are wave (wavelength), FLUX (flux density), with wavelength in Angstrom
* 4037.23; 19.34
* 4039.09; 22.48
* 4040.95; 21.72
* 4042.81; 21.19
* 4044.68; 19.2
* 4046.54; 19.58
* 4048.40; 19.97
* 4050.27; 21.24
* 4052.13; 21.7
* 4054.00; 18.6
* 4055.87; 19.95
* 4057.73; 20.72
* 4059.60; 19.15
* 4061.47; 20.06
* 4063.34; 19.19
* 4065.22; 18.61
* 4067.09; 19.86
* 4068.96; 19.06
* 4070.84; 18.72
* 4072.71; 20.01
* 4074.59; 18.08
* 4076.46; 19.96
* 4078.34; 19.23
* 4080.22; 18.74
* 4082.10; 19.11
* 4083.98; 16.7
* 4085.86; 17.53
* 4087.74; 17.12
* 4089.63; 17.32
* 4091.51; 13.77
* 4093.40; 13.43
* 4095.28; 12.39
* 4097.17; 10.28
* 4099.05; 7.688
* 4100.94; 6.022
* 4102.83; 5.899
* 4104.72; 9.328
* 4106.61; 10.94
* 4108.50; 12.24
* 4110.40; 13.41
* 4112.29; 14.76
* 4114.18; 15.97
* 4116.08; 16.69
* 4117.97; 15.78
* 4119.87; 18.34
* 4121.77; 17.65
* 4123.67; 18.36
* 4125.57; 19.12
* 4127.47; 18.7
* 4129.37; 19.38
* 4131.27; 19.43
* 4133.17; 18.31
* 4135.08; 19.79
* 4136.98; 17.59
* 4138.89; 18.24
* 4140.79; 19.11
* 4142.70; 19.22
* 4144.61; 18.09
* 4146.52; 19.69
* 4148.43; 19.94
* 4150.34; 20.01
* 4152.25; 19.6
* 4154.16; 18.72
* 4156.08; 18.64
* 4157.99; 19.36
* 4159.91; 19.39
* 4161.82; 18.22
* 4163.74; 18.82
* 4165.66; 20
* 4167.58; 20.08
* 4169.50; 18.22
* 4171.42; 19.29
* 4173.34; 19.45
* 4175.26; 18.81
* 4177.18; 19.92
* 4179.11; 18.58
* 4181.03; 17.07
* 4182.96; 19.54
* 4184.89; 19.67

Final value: 8.6 Angstrom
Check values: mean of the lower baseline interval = 18.4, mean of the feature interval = 13.8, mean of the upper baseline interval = 19.2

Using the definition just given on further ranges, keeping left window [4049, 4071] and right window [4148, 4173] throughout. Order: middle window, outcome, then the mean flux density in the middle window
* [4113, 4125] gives 1.4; 17.1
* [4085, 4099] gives 3.9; 14.1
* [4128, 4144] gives 0.4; 18.9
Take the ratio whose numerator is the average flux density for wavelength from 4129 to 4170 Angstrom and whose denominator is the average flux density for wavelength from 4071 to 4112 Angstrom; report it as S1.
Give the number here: 1.33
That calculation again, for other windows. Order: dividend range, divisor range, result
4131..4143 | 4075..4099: 1.17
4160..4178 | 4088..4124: 1.46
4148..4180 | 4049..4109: 1.17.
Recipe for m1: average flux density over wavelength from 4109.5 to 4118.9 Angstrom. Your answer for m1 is 15.3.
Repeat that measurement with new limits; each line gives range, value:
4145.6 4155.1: 19.6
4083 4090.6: 17.2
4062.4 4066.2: 18.9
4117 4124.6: 17.5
